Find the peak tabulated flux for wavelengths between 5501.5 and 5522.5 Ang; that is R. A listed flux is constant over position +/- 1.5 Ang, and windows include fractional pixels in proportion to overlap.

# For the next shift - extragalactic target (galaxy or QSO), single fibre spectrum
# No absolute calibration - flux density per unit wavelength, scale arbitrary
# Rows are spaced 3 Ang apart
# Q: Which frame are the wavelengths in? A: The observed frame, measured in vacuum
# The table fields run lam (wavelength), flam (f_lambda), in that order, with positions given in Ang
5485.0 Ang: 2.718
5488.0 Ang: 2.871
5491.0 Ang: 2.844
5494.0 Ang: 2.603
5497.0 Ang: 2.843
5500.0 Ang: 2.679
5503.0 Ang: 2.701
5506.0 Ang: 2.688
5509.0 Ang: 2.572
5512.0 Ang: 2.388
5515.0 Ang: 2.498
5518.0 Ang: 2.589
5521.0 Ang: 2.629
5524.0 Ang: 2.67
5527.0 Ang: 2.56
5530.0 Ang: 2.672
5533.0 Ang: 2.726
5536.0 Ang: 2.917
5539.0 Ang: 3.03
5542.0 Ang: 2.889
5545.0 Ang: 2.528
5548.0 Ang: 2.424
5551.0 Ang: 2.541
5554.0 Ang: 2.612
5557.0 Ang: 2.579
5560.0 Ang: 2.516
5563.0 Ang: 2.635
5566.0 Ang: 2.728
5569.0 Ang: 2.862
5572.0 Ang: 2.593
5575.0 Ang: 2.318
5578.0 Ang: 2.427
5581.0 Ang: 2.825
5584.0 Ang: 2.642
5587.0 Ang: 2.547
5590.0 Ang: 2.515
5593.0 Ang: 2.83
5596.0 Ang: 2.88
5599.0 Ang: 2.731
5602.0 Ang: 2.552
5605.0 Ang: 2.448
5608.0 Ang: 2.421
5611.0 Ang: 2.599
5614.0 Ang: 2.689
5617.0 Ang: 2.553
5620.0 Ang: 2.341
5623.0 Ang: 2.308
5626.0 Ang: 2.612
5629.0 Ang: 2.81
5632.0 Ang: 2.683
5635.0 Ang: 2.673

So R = 2.701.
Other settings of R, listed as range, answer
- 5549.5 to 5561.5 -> 2.612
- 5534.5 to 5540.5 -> 3.03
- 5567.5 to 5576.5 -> 2.862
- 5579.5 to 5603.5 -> 2.88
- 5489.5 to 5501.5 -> 2.844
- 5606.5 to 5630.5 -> 2.81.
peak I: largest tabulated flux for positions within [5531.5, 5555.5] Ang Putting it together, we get 3.03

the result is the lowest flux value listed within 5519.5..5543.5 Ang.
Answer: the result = 2.56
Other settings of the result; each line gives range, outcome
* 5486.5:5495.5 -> 2.603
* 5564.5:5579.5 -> 2.318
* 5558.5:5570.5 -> 2.516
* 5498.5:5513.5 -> 2.388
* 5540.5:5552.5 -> 2.424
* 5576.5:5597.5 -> 2.427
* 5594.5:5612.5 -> 2.421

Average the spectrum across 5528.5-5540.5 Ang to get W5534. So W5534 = 2.84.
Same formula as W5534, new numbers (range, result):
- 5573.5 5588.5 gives 2.55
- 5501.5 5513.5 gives 2.59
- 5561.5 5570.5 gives 2.74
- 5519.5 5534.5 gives 2.65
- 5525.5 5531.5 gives 2.62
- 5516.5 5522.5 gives 2.61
